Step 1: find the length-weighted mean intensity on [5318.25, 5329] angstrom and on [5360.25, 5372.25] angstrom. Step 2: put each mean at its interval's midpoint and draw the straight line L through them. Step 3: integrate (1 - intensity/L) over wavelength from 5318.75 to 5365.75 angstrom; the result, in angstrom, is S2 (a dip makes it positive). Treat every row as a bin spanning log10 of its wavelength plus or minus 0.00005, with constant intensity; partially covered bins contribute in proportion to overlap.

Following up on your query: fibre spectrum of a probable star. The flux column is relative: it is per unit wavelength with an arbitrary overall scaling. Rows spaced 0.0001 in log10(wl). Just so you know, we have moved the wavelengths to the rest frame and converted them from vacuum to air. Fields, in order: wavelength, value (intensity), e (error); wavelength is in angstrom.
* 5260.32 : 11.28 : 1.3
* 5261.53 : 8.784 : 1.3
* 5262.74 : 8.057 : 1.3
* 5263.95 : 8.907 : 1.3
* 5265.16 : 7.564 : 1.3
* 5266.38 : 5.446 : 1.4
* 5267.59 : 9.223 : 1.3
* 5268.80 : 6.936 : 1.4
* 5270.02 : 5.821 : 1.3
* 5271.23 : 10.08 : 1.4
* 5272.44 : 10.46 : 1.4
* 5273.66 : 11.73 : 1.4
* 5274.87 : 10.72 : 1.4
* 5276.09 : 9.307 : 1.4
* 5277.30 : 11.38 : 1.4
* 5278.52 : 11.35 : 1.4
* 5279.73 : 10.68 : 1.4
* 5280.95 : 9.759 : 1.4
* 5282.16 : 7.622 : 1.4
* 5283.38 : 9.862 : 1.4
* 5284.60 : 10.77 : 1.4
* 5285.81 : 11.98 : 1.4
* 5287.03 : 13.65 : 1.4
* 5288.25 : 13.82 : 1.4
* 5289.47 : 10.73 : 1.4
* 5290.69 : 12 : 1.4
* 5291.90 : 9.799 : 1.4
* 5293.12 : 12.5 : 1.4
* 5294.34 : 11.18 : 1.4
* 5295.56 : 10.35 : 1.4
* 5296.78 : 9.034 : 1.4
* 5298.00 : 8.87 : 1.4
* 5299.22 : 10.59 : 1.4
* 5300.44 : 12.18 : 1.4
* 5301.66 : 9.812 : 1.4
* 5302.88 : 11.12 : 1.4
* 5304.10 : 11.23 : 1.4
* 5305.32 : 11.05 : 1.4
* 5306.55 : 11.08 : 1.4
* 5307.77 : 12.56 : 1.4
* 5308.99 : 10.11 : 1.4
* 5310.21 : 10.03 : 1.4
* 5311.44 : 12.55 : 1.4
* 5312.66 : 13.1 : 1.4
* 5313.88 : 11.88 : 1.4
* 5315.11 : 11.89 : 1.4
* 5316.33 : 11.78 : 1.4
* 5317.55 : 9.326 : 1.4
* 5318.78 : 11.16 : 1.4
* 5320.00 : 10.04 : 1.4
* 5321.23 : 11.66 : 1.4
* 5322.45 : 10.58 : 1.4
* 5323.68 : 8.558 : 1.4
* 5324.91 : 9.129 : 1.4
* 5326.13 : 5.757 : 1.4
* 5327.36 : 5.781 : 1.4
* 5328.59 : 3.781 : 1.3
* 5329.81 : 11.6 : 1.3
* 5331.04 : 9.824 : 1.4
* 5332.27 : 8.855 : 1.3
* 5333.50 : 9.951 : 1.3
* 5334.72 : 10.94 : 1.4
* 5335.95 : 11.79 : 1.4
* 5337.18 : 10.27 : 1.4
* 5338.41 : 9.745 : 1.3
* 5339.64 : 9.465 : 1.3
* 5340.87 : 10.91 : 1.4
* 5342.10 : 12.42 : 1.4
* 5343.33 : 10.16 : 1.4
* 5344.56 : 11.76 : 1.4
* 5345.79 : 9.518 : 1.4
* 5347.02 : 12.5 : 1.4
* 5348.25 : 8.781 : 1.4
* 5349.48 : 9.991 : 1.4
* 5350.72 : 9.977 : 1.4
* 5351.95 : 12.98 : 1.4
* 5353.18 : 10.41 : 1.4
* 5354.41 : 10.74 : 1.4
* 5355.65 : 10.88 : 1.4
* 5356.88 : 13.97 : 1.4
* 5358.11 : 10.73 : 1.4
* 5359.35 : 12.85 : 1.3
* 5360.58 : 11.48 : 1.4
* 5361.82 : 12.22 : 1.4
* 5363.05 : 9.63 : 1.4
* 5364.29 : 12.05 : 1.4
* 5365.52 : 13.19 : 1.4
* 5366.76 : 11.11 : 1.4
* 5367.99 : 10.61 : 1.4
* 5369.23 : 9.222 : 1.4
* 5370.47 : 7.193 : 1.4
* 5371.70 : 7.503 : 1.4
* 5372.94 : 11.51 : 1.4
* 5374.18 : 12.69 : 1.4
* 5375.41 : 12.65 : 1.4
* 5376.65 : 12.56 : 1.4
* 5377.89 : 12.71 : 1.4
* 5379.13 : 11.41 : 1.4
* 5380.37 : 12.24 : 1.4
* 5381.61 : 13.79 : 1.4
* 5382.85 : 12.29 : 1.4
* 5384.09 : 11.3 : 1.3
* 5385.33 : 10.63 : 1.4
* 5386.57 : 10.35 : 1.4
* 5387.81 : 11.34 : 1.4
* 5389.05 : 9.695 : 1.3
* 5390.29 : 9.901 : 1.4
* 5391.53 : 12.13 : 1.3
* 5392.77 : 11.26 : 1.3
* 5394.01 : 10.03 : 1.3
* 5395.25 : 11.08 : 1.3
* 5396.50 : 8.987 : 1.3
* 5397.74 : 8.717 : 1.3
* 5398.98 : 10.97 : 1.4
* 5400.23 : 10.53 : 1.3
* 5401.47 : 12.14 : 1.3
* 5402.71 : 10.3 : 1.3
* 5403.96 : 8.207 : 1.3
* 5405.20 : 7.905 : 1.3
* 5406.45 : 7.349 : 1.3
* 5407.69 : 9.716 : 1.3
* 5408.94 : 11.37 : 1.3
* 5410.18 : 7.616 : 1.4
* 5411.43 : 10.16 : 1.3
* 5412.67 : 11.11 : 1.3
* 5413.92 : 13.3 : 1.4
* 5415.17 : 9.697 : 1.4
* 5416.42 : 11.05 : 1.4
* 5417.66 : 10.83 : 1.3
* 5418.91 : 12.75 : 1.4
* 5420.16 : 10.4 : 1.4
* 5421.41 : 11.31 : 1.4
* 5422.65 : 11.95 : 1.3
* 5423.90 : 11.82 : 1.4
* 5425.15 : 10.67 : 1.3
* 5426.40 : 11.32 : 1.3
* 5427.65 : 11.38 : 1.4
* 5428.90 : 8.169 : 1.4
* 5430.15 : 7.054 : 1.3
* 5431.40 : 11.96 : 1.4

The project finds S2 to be -5.0 angstrom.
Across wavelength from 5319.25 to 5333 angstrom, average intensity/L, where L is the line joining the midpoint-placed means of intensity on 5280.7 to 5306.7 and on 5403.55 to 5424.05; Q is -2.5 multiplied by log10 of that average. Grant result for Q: 0.226 mag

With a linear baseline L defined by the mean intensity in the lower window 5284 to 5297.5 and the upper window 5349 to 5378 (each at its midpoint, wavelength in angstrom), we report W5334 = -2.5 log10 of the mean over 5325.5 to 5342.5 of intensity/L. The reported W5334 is 0.21 mag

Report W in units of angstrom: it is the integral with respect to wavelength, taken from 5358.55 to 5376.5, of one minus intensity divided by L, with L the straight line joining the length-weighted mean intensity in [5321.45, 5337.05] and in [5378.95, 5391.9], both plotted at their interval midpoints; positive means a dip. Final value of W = -0.7 angstrom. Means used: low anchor 8.99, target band 11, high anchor 11.4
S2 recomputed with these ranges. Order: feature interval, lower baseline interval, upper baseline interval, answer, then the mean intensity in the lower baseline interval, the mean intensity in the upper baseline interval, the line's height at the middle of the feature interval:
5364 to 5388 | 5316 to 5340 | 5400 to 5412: -4.6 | 9.47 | 9.5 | 9.49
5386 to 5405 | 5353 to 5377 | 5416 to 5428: 1.6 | 11.2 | 11.4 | 11.3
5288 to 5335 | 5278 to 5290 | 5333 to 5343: 2.0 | 11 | 10.7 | 10.9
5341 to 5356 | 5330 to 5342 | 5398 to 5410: -0.9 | 10.3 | 9.72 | 10.2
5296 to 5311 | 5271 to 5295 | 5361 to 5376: 0.4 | 11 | 10.8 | 10.9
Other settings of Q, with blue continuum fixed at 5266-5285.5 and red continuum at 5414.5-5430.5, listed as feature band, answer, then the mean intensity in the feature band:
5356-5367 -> -0.17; 11.9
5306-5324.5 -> -0.13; 11.1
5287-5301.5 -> -0.15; 11.1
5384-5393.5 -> -0.04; 10.8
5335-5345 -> -0.08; 10.8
